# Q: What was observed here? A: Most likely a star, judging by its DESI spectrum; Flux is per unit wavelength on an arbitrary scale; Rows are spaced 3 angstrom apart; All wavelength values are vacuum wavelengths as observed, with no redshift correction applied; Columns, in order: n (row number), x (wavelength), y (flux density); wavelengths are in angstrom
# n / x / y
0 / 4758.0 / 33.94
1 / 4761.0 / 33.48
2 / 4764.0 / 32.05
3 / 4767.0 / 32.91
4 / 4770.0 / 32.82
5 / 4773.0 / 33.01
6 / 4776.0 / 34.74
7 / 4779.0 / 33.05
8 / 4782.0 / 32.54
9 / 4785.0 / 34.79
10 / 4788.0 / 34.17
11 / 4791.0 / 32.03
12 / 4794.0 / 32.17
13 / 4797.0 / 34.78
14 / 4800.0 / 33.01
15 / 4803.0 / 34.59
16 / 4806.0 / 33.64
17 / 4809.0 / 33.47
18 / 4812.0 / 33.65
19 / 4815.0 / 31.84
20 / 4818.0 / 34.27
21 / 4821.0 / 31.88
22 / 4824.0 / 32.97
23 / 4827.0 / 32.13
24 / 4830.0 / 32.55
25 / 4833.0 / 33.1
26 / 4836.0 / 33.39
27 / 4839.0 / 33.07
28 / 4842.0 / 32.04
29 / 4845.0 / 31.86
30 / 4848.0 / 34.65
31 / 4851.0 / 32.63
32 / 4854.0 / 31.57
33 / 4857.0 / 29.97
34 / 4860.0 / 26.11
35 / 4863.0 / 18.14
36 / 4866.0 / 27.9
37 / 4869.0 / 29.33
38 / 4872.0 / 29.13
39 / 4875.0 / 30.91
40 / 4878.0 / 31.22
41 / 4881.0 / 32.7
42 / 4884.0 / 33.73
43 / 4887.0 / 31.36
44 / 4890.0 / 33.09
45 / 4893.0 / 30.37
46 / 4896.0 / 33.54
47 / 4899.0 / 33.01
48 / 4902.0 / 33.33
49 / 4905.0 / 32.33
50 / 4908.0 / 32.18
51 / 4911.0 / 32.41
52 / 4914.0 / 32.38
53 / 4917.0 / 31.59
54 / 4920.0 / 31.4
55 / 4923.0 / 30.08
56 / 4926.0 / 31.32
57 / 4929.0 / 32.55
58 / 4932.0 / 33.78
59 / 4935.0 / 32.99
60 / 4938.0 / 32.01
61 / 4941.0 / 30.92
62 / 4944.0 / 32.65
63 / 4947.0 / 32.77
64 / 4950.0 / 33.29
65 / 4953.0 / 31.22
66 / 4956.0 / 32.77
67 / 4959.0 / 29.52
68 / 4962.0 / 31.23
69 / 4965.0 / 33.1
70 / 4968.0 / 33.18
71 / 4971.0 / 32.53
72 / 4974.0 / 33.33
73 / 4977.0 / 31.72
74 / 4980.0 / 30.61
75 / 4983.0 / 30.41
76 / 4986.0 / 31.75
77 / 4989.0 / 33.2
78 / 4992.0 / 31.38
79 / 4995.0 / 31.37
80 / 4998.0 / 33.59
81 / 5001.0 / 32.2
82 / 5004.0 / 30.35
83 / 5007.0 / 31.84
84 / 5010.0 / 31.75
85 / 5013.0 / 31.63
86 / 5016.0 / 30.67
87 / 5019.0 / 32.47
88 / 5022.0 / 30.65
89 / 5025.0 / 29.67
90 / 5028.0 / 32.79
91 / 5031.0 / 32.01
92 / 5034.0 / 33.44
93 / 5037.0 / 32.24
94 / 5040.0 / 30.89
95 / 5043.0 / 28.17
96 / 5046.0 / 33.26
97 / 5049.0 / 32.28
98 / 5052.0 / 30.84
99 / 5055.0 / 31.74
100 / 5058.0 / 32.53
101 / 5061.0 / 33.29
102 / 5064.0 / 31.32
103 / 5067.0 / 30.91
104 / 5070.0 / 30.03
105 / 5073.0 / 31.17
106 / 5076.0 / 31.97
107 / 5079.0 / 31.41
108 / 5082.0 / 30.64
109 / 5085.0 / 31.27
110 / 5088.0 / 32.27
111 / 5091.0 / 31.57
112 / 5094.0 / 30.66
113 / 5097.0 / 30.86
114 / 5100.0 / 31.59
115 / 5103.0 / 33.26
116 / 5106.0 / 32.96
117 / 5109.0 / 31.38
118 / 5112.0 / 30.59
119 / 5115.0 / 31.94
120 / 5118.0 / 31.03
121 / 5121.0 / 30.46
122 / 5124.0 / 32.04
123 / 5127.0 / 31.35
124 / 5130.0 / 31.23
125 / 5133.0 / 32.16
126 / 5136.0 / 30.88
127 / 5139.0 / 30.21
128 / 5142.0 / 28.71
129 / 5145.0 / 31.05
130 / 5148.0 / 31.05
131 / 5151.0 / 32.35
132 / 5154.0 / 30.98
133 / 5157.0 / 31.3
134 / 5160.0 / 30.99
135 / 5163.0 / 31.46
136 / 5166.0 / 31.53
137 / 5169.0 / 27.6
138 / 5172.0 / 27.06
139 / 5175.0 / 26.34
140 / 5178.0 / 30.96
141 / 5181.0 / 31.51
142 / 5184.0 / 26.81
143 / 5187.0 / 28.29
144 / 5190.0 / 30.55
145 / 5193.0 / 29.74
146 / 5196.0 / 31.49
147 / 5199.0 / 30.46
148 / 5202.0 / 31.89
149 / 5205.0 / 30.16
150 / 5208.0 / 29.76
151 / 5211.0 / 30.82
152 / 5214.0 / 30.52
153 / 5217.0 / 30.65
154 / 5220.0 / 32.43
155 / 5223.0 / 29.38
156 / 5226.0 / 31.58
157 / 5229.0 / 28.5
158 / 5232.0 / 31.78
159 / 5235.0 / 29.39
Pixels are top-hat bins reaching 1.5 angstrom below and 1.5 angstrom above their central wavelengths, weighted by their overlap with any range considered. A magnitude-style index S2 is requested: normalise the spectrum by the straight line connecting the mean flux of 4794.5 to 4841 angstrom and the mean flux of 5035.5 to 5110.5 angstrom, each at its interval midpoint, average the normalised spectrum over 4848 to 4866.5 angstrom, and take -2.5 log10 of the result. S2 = 0.17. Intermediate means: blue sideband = 33.2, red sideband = 31.5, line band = 28.3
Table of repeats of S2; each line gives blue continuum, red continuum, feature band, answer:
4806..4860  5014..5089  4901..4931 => 0.005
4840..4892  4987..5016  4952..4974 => -0.021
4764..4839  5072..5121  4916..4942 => 0.020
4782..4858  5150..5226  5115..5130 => -0.021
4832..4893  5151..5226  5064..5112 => -0.038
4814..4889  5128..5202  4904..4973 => -0.042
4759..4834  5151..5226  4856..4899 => 0.091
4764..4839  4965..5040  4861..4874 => 0.238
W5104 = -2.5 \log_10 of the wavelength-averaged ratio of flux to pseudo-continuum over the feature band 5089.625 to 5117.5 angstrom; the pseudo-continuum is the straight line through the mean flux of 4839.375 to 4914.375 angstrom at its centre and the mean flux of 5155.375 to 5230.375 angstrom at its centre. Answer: -0.045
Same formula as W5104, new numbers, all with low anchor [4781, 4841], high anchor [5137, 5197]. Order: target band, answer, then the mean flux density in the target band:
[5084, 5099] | -0.023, 31.3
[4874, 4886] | 0.014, 32.2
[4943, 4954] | -0.019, 32.5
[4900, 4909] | -0.010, 32.7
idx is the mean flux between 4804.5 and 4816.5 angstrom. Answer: 33.1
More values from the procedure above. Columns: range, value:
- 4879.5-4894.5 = 32.2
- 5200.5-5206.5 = 31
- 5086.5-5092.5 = 31.9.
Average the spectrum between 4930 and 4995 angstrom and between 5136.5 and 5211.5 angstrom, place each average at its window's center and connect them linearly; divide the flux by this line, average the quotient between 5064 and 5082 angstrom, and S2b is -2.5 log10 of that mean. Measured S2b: 0.00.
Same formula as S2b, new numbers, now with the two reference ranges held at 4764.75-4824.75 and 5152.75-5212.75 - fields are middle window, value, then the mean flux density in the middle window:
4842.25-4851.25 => 0.00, 33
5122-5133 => -0.04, 31.6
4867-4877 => 0.10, 29.8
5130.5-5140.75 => -0.02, 31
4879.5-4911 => 0.00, 32.6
